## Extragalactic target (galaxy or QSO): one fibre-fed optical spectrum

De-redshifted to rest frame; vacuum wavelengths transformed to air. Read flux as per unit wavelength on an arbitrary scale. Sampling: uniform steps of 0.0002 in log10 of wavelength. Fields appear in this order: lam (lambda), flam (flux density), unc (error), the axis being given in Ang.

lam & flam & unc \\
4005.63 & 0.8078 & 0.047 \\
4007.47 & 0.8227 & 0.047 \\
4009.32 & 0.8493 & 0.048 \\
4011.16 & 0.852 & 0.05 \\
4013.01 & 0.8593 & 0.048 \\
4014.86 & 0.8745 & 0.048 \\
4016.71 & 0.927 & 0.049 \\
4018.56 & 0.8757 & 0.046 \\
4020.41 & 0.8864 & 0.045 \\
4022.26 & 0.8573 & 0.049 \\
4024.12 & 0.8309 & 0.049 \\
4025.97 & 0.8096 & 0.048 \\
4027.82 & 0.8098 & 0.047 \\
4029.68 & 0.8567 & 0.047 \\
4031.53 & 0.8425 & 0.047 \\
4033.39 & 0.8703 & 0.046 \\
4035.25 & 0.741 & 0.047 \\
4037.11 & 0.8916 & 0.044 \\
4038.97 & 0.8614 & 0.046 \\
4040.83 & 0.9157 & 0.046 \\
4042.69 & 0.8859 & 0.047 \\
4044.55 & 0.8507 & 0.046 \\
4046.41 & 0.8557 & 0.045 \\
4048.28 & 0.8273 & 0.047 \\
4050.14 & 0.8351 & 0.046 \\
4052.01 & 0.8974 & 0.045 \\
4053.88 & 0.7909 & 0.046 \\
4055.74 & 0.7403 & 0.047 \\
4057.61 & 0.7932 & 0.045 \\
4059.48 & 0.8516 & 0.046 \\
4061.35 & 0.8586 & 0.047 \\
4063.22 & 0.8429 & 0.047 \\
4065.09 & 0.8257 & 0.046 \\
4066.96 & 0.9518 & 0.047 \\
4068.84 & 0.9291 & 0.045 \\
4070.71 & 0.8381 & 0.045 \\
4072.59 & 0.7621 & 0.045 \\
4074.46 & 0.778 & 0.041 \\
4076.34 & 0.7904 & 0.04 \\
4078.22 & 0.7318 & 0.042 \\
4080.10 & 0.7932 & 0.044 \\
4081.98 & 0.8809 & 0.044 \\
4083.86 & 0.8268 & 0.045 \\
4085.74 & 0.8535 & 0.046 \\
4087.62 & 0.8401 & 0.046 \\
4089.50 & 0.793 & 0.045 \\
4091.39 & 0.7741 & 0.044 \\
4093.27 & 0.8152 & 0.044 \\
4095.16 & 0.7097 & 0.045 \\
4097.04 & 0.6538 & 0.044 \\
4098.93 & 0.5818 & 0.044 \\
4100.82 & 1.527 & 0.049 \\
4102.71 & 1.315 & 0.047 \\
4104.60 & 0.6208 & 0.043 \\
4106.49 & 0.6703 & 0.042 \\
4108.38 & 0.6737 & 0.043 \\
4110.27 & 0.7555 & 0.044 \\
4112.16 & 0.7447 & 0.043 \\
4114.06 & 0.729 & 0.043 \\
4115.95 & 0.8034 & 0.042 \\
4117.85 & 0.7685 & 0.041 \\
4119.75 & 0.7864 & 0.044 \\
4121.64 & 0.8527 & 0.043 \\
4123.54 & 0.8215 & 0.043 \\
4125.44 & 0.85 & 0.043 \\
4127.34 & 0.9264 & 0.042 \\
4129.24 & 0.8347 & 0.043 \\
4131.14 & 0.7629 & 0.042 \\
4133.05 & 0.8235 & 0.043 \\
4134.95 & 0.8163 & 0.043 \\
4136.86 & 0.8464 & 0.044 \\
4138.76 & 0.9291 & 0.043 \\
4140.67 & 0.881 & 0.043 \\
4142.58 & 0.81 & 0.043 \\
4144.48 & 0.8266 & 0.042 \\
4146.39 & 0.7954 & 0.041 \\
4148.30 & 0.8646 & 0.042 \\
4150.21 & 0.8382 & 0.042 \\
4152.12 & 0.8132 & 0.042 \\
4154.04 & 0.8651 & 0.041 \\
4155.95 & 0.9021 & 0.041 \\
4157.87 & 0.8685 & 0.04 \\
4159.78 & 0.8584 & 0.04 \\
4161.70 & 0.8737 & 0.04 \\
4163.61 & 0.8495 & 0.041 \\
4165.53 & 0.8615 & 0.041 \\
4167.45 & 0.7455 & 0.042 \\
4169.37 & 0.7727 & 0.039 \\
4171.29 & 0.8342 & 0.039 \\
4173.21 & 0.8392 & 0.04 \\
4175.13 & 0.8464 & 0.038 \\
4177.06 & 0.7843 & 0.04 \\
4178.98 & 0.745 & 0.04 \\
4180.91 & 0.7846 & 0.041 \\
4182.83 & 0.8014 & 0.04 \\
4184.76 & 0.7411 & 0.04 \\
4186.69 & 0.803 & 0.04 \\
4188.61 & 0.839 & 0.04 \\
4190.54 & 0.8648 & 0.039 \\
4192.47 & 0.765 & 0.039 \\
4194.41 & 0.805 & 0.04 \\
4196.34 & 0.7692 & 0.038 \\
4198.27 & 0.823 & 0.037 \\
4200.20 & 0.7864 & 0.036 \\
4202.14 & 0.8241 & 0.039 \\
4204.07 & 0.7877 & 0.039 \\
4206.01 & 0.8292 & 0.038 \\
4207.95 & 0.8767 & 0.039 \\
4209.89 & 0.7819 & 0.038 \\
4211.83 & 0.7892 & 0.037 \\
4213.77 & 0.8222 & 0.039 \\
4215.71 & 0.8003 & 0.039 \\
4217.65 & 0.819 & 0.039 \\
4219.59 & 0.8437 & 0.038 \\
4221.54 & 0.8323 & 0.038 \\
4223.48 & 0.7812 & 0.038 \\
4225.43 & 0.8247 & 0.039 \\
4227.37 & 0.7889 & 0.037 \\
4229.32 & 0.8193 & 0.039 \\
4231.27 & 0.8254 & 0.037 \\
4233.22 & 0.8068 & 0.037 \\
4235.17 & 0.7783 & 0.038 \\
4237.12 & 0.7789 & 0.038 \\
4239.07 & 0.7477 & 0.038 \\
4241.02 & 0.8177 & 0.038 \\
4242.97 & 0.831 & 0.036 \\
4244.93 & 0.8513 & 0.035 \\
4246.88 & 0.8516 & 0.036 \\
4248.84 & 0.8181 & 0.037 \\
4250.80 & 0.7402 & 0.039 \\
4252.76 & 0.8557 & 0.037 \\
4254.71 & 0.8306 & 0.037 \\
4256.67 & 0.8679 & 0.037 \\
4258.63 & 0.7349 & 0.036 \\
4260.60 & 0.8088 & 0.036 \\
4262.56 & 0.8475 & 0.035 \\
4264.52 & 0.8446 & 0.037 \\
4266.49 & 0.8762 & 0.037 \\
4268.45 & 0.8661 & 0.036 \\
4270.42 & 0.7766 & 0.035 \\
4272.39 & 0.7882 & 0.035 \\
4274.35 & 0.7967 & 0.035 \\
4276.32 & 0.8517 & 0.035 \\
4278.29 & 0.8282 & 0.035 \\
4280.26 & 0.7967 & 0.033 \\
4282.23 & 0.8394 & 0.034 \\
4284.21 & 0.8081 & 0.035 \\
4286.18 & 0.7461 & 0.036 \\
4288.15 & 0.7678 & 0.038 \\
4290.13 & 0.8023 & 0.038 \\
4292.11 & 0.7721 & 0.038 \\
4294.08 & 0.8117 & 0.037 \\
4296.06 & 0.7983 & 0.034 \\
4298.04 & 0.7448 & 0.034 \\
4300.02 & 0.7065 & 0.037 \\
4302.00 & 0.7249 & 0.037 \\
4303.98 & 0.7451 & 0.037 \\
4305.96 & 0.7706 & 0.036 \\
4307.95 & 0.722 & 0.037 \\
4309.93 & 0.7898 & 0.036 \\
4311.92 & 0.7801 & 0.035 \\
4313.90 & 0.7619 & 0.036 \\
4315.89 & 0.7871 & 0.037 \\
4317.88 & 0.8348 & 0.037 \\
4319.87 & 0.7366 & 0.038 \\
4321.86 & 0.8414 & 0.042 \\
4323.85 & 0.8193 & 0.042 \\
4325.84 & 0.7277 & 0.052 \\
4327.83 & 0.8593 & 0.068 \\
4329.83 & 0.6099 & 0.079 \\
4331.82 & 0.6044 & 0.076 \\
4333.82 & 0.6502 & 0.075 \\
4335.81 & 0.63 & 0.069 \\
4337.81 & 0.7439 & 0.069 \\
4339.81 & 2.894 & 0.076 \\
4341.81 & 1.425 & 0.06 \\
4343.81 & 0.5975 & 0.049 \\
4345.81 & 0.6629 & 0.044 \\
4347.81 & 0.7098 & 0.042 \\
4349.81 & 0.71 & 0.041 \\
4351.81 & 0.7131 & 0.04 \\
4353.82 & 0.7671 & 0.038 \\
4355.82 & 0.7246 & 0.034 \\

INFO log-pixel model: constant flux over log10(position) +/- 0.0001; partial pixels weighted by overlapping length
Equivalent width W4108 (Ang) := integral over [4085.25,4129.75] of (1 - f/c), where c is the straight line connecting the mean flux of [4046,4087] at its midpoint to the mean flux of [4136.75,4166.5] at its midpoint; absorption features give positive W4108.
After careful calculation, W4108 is 1.14 Ang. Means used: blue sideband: 0.829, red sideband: 0.856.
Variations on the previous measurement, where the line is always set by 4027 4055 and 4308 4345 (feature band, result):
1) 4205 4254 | 3.5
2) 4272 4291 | 1.7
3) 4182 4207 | 1.9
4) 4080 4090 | 0.2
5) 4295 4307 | 1.9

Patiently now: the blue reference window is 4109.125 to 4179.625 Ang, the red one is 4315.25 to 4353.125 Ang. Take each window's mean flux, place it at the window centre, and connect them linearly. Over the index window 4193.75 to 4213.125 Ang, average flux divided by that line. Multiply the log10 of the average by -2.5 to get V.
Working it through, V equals 0.042 mag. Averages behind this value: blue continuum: 0.825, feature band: 0.808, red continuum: 0.871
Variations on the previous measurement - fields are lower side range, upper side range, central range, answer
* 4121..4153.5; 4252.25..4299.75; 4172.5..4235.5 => 0.02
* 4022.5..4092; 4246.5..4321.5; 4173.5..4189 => 0.03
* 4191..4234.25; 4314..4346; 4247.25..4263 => 0.04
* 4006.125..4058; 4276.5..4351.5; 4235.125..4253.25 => 0.03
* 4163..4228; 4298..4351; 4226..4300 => 0.02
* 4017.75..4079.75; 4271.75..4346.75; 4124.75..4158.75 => -0.01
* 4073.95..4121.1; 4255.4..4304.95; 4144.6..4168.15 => -0.05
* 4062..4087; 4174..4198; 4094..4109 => -0.03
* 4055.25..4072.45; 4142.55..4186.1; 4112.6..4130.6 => 0.02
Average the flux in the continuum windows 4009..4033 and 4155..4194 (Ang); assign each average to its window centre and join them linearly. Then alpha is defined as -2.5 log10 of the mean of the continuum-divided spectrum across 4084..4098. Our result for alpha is 0.080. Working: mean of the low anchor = 0.857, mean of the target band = 0.78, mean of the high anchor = 0.819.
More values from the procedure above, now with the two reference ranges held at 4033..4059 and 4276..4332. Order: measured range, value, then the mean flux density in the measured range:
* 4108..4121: 0.09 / 0.758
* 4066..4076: -0.02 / 0.848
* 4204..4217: -0.02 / 0.814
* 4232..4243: 0.00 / 0.791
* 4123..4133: -0.03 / 0.838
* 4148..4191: -0.02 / 0.825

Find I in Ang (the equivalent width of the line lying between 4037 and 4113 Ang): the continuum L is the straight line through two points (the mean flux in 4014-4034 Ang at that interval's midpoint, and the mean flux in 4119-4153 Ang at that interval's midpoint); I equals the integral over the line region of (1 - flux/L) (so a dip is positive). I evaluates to 1.5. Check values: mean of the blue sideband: 0.858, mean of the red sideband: 0.838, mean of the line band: 0.832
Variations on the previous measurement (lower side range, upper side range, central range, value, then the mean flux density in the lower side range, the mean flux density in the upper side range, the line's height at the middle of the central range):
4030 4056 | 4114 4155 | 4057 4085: 0.4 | 0.846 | 0.832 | 0.842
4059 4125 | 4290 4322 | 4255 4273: -1.0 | 0.821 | 0.77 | 0.78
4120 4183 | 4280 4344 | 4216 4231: 0.4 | 0.834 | 0.842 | 0.837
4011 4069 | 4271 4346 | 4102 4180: 2.0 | 0.852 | 0.833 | 0.845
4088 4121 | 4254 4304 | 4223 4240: 0.2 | 0.808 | 0.8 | 0.802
